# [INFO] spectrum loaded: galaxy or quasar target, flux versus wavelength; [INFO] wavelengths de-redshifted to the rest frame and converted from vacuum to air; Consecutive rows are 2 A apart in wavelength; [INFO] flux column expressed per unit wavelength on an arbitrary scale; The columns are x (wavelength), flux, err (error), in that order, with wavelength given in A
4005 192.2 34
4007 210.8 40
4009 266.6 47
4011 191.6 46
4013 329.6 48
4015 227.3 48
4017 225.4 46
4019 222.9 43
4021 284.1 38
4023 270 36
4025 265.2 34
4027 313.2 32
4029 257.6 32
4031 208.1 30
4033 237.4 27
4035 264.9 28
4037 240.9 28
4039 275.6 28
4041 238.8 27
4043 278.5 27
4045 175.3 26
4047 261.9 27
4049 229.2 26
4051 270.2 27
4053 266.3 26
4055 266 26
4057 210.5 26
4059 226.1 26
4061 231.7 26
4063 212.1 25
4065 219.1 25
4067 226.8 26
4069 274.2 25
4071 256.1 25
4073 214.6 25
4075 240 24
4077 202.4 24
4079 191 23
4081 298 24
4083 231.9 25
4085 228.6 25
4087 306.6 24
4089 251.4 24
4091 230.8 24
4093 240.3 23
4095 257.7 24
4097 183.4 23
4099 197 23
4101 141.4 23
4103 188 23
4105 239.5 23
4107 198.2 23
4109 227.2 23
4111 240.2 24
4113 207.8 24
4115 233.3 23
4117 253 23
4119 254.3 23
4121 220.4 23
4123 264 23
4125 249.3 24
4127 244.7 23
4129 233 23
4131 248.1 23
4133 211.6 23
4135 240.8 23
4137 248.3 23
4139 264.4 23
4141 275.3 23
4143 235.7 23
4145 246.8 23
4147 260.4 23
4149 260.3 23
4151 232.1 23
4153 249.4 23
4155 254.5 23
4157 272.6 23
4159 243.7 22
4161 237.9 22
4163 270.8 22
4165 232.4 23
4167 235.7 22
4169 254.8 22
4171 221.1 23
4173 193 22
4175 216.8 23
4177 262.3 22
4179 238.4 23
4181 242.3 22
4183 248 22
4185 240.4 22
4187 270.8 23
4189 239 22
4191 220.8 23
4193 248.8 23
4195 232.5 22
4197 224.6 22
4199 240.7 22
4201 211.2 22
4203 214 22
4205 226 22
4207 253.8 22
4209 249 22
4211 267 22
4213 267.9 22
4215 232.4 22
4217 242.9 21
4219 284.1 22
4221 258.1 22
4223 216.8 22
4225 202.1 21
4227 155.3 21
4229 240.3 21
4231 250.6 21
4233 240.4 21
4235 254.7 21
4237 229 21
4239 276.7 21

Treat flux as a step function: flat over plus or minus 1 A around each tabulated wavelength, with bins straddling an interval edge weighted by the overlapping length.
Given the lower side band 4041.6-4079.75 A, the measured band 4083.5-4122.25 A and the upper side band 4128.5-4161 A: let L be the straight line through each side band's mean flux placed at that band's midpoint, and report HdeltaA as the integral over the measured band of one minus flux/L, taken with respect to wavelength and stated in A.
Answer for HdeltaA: 2.4 A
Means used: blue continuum 235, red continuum 248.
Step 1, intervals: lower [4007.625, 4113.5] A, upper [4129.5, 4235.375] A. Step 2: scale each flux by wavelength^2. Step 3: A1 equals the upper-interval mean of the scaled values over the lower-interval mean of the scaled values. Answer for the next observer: 1.1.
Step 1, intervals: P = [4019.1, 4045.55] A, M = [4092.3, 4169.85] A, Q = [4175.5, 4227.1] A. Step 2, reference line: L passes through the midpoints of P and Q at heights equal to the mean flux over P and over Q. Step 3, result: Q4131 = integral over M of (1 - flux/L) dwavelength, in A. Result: 2.7 A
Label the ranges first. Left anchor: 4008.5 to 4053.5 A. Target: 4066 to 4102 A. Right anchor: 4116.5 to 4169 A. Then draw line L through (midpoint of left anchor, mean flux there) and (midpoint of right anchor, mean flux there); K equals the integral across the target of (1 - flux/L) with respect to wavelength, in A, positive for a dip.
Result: 2.62 A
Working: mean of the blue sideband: 252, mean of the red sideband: 248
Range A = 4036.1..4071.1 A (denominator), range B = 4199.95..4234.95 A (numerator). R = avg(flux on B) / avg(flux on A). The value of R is 1.0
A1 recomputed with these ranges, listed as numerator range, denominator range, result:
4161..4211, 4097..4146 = 1.06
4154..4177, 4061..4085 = 1.08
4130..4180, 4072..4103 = 1.12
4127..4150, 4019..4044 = 1.00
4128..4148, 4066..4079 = 1.10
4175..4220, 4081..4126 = 1.10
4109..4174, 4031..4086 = 1.06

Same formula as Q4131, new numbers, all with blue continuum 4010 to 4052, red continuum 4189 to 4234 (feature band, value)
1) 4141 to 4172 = -1.02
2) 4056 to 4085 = 1.94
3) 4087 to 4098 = 0.28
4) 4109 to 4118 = 0.40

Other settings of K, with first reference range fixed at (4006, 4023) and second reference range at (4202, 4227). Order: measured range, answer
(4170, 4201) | 0.7 A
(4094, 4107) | 2.3 A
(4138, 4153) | -0.7 A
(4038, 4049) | 0.0 A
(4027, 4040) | -0.4 A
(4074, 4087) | 0.3 A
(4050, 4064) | 0.3 A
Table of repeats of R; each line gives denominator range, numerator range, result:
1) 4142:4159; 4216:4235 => 0.93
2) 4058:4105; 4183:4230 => 1.04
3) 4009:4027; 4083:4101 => 0.90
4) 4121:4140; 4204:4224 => 1.03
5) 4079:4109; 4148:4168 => 1.10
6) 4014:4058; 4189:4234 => 0.94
